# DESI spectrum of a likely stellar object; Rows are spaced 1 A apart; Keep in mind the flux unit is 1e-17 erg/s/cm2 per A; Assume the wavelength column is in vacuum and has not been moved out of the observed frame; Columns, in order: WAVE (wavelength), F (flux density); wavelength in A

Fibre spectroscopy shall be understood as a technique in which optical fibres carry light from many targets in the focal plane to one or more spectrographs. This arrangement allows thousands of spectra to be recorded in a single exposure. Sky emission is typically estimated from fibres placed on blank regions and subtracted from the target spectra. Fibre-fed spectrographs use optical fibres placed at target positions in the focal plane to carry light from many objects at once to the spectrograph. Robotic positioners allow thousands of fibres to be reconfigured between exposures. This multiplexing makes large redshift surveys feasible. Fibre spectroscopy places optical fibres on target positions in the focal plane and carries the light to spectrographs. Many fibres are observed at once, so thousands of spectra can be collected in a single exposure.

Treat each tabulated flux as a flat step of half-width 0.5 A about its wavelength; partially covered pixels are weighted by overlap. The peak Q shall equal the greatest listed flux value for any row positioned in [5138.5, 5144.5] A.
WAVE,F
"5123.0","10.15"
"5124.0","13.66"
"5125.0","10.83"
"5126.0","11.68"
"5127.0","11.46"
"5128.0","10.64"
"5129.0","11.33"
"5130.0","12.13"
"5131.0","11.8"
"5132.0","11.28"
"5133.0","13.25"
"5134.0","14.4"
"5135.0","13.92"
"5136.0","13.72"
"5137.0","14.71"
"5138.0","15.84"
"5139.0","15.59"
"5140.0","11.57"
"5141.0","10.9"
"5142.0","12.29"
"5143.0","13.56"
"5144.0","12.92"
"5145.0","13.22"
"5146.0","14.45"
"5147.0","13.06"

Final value 15.59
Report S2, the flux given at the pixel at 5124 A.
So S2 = 13.66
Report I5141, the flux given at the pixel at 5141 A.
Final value 10.9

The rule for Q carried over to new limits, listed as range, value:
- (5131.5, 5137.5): 14.71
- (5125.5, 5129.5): 11.68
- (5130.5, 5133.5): 13.25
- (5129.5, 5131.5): 12.13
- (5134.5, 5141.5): 15.84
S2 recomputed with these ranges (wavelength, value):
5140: 11.57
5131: 11.8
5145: 13.22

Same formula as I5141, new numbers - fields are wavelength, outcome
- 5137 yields 14.71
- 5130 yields 12.13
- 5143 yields 13.56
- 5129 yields 11.33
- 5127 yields 11.46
